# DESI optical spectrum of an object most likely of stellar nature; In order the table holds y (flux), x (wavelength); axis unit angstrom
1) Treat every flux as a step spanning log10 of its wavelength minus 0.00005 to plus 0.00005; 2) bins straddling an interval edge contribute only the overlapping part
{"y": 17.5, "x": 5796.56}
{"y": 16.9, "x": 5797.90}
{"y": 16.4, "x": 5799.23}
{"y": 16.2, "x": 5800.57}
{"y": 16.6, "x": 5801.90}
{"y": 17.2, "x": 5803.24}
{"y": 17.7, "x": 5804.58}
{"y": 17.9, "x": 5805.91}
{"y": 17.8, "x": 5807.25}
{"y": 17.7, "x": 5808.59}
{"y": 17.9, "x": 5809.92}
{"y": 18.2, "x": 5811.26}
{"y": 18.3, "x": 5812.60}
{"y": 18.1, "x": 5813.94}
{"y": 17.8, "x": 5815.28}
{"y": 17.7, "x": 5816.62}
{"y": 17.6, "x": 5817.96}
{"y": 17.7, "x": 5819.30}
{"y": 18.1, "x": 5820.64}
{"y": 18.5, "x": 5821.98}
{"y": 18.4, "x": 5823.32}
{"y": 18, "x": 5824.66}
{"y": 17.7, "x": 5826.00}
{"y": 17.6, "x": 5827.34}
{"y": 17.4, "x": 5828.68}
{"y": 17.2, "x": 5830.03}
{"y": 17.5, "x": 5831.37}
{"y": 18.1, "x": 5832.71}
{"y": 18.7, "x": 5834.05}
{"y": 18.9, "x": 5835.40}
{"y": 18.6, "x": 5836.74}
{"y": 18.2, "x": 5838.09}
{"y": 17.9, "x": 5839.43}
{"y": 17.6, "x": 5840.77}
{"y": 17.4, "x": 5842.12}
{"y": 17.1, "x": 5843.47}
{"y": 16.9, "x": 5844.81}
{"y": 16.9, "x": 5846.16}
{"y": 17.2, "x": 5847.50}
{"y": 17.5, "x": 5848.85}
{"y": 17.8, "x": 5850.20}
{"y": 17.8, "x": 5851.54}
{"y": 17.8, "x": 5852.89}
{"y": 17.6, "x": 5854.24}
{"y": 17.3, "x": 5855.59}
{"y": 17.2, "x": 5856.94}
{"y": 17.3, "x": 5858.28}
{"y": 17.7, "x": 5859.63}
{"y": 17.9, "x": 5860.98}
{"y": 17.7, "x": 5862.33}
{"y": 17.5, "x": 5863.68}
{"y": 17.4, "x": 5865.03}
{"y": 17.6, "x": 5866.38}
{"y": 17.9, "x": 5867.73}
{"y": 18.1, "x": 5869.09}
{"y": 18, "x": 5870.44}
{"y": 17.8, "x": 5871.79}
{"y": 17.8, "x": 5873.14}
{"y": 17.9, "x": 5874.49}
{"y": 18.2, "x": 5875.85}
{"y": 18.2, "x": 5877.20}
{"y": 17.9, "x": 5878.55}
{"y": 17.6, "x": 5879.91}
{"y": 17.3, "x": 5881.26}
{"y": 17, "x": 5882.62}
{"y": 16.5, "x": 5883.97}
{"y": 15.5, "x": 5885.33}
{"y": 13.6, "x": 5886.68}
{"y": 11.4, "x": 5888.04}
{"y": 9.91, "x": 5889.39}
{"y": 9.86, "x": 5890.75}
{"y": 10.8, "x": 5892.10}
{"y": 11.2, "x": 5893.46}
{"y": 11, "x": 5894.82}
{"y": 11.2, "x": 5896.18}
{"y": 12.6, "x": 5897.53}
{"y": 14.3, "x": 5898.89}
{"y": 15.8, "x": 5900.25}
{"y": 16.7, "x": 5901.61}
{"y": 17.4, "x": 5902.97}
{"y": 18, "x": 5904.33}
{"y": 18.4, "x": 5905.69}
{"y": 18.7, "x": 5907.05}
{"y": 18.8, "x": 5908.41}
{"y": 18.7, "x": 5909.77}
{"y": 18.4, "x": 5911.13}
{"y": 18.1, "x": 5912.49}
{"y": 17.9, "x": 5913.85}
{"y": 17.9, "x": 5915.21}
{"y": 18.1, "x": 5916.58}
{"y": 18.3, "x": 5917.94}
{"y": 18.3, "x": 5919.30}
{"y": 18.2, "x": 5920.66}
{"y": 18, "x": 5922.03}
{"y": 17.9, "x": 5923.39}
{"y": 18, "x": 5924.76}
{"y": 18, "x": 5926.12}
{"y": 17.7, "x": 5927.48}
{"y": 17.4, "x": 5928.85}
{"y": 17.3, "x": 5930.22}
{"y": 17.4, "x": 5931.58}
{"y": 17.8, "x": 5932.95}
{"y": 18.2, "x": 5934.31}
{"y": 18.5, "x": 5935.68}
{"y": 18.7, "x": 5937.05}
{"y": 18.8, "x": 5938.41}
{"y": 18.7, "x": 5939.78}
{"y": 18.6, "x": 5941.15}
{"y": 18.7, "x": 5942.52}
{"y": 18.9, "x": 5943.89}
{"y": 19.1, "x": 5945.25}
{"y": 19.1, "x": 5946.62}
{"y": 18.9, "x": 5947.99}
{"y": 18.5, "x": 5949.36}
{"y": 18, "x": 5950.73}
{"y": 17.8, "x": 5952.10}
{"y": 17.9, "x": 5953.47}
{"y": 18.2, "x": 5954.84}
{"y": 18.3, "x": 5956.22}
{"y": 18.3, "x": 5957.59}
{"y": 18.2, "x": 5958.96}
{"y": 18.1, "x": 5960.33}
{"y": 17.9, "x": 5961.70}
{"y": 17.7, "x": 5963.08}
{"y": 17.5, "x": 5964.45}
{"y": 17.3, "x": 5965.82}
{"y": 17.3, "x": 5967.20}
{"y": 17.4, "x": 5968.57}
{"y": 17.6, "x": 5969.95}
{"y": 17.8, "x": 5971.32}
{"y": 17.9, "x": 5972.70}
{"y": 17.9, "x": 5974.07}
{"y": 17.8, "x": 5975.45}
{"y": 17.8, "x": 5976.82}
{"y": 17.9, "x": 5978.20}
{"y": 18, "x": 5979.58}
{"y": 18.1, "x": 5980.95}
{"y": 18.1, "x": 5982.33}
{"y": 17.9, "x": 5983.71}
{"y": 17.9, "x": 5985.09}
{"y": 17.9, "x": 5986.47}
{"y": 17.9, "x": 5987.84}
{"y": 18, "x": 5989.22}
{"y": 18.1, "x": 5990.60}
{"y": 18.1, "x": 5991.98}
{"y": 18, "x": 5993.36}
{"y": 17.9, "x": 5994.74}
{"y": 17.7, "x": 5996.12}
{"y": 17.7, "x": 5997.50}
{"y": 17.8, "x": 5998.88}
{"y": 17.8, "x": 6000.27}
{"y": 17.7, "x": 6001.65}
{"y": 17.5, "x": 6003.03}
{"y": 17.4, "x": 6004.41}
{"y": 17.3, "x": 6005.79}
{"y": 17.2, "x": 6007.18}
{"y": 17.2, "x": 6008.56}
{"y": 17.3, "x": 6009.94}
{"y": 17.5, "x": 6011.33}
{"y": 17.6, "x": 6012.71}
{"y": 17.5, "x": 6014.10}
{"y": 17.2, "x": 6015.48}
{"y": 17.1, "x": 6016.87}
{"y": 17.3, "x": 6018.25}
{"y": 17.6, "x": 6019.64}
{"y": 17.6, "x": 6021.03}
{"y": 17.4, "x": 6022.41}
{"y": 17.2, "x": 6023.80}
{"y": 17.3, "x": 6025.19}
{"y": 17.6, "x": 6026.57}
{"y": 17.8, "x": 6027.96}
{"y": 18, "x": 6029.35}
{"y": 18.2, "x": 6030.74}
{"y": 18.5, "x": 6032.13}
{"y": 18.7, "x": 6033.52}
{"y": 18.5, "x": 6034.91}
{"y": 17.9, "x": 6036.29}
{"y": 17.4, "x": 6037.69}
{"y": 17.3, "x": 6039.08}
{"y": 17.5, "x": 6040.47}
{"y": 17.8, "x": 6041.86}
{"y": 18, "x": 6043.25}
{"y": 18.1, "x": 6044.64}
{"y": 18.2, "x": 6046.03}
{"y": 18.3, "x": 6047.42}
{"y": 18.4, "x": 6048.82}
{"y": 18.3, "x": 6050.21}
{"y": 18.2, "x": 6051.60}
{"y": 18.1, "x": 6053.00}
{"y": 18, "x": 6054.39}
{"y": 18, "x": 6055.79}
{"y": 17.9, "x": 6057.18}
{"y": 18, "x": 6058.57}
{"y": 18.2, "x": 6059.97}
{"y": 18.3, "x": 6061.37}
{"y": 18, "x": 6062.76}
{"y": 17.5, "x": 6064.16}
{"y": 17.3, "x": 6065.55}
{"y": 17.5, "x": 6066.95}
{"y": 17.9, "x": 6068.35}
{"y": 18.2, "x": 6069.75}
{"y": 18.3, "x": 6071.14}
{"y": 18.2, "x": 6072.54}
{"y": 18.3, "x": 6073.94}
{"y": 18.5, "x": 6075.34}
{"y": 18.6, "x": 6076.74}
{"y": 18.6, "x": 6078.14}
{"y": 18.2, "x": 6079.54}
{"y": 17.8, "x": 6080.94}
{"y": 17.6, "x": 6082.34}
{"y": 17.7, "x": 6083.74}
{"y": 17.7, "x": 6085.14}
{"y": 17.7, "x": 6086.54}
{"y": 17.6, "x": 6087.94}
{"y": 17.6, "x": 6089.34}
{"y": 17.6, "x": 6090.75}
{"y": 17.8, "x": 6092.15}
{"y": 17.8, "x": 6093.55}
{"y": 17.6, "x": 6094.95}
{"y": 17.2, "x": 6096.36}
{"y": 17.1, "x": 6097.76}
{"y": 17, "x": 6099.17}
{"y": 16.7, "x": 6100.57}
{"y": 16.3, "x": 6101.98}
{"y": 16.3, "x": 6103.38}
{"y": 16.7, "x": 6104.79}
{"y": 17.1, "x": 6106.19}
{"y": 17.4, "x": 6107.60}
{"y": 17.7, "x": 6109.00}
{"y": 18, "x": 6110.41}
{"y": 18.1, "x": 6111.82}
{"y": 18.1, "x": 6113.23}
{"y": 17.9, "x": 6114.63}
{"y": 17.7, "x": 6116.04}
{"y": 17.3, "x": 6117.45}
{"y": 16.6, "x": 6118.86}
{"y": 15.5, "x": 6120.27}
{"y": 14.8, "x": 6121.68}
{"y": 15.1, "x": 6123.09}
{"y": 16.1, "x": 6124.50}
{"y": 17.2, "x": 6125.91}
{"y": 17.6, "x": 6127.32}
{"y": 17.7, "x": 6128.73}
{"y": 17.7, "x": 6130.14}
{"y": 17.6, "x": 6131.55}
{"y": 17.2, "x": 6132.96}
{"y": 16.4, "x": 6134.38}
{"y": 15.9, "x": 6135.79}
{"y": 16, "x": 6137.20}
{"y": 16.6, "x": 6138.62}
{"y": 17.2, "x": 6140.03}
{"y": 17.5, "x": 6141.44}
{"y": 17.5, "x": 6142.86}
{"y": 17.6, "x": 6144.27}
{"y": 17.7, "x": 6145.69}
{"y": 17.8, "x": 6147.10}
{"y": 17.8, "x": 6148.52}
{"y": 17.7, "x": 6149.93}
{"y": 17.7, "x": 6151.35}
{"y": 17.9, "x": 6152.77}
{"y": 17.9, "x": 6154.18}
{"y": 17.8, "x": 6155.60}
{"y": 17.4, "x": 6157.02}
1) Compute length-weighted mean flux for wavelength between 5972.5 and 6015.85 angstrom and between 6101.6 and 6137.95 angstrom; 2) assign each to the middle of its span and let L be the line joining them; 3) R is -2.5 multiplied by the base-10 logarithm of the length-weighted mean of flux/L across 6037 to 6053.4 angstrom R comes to -0.03 mag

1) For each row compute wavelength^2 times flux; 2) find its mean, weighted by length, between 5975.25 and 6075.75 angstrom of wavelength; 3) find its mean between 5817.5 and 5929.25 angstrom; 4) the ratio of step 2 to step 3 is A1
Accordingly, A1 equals 1.10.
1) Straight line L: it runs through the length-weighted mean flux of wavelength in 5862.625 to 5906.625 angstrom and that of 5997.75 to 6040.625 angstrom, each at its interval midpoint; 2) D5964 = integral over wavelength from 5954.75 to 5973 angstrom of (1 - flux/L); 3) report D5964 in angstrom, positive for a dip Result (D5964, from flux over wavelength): -1.1 angstrom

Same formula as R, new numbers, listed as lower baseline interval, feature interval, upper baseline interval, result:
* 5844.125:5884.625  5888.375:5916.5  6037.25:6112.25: 0.15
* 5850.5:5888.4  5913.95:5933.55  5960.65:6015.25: -0.03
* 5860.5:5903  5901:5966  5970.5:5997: -0.09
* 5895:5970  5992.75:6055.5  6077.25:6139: -0.02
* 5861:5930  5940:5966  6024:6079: -0.07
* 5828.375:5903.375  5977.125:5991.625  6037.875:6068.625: -0.04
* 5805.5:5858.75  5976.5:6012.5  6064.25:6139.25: -0.02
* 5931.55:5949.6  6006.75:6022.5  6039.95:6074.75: 0.05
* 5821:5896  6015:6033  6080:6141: -0.04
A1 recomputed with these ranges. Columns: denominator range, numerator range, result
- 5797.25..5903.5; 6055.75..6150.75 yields 1.13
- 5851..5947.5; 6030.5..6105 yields 1.11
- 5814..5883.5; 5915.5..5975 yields 1.05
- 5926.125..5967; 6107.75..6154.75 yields 1.01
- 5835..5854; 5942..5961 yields 1.08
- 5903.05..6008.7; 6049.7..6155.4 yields 1.02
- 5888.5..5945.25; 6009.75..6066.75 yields 1.11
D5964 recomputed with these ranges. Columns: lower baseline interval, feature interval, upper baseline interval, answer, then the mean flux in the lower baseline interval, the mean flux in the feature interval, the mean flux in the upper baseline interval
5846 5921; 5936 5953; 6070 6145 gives -1.9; 16.6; 18.6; 17.3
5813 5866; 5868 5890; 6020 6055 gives 1.6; 17.7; 16.5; 17.9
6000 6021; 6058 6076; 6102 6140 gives -0.9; 17.4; 18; 16.9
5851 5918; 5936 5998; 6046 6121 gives -4.1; 16.4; 18.1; 17.7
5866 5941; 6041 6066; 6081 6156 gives -1.4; 16.7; 18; 17.2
